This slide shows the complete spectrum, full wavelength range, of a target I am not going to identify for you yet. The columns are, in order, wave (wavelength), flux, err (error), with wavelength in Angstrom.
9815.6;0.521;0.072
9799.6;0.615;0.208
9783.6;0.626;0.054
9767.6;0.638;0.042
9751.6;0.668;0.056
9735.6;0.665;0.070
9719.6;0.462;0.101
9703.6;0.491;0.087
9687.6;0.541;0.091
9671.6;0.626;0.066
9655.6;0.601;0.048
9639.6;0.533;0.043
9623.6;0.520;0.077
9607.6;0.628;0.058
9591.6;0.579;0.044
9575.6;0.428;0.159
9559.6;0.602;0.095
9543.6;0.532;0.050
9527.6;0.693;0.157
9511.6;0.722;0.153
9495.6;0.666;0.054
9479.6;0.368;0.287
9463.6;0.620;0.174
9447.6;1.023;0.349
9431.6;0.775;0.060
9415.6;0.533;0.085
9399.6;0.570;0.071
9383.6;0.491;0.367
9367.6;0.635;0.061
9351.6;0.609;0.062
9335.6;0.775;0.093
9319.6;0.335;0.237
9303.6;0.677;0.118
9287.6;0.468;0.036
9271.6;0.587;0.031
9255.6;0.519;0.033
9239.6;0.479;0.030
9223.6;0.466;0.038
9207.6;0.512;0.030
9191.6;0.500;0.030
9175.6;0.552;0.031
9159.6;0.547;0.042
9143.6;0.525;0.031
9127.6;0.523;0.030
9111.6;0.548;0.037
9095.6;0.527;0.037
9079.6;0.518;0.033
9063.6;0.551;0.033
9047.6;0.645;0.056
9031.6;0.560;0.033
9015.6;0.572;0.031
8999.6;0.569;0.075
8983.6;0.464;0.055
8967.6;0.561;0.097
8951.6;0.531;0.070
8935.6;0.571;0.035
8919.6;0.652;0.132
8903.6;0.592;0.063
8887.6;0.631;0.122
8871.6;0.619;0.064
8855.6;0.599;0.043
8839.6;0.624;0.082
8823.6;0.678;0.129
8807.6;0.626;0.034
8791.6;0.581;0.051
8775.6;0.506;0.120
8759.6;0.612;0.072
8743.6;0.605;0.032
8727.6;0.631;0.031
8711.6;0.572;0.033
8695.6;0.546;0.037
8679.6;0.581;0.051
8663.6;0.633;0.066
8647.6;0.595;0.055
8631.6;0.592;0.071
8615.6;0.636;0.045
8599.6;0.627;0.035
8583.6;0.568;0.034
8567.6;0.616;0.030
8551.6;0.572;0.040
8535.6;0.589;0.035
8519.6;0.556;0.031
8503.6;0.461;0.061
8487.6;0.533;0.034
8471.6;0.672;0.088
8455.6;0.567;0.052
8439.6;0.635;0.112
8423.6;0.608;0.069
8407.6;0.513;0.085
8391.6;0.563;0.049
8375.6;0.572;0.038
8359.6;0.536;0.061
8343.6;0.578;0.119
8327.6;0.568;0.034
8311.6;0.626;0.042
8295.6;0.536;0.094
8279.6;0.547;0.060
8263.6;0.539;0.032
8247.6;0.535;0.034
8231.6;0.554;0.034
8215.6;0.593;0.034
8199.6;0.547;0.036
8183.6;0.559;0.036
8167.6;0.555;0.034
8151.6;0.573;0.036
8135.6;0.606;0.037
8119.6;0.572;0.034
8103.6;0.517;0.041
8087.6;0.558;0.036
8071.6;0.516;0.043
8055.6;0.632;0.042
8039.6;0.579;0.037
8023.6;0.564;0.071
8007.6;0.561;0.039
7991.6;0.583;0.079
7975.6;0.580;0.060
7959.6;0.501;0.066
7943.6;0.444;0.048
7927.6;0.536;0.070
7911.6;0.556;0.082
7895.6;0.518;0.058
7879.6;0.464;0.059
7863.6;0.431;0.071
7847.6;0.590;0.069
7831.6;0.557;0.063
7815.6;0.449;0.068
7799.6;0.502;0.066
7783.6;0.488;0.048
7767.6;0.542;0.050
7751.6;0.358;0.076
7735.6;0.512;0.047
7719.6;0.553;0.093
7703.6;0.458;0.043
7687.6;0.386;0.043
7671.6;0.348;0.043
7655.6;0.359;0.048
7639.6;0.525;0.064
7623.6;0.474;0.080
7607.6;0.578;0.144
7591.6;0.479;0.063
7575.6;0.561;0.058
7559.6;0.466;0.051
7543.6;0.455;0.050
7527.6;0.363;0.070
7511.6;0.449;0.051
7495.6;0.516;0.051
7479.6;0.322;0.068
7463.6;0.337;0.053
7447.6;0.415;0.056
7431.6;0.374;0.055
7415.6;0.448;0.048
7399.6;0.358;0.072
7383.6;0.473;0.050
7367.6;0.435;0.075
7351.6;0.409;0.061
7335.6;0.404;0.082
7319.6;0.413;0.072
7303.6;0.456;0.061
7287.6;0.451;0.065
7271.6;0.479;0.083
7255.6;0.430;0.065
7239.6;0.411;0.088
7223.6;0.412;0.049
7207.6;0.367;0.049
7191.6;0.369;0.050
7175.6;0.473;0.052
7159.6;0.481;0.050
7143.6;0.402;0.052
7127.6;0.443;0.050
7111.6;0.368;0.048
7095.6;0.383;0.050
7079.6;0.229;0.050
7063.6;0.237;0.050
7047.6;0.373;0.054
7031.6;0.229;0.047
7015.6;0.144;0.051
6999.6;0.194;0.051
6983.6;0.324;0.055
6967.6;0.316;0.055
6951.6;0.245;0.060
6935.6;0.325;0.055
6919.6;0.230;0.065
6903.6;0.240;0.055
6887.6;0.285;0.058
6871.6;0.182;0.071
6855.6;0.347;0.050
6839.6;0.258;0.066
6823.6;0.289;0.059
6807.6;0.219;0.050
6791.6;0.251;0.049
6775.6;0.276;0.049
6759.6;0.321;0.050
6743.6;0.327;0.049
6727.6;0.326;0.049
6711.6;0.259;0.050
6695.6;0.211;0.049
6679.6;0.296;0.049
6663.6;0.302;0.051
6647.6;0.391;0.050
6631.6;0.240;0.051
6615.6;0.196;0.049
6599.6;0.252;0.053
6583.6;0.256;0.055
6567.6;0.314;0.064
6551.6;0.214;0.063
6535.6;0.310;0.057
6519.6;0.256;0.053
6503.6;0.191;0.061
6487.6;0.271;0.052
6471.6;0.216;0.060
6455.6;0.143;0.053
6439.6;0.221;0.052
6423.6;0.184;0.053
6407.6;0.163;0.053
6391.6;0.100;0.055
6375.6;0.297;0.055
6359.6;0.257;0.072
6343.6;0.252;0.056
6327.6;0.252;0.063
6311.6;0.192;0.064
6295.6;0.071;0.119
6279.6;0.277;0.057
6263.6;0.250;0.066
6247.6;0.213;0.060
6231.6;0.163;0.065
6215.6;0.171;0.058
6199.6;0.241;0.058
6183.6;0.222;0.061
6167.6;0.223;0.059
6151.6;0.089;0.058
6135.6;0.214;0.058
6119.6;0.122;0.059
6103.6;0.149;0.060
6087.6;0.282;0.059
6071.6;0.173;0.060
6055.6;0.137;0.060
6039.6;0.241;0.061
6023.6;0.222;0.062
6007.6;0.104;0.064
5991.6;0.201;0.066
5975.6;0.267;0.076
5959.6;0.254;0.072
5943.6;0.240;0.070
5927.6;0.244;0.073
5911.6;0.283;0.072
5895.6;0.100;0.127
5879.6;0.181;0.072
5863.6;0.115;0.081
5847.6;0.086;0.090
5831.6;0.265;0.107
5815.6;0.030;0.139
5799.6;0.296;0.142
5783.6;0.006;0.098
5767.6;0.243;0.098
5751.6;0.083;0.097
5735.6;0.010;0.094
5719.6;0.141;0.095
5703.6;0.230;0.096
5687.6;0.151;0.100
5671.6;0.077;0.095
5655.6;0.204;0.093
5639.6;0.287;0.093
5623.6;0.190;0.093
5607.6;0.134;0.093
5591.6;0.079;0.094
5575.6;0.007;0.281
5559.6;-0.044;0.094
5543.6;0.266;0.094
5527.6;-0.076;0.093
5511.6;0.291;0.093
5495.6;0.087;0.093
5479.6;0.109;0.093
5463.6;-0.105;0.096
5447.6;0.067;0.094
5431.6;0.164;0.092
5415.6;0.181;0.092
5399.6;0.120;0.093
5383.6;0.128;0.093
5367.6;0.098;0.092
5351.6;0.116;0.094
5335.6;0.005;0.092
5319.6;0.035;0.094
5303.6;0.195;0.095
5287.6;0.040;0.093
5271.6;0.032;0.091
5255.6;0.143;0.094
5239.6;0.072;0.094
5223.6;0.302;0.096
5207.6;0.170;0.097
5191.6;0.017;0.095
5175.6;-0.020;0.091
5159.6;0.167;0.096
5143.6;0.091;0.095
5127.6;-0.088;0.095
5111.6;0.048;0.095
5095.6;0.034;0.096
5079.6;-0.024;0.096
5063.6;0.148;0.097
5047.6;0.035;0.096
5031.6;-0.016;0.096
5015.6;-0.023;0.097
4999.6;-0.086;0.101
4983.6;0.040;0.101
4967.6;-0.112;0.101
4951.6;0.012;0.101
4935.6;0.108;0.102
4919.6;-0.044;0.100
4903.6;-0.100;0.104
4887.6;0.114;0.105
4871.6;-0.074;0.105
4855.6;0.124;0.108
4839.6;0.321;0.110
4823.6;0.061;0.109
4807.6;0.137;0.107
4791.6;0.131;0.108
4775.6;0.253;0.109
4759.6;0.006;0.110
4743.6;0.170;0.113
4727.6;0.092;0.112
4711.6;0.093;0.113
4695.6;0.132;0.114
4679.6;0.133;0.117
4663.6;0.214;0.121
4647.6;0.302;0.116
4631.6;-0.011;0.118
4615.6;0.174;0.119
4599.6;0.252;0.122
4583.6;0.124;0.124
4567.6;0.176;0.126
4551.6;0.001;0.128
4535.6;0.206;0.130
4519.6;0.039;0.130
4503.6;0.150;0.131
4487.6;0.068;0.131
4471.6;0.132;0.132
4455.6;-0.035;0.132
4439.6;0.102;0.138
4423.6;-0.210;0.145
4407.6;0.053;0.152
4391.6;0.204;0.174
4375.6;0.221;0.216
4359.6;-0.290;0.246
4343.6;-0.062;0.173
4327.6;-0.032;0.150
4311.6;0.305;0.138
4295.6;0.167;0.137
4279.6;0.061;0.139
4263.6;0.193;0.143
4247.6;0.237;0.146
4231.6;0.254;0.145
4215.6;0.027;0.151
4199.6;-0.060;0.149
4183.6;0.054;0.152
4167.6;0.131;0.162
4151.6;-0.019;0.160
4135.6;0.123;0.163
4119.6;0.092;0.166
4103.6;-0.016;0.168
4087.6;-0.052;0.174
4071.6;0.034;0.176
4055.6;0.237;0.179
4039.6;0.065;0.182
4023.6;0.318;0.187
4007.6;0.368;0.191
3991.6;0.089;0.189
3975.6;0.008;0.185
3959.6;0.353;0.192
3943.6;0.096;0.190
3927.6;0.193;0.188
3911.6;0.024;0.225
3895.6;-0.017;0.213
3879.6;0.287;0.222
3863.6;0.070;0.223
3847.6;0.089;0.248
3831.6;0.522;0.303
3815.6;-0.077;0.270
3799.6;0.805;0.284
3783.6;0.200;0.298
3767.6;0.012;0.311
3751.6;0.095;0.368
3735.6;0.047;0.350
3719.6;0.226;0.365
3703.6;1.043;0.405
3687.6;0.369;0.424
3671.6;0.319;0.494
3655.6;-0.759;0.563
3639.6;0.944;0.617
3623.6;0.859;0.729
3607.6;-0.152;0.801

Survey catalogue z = 0.78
